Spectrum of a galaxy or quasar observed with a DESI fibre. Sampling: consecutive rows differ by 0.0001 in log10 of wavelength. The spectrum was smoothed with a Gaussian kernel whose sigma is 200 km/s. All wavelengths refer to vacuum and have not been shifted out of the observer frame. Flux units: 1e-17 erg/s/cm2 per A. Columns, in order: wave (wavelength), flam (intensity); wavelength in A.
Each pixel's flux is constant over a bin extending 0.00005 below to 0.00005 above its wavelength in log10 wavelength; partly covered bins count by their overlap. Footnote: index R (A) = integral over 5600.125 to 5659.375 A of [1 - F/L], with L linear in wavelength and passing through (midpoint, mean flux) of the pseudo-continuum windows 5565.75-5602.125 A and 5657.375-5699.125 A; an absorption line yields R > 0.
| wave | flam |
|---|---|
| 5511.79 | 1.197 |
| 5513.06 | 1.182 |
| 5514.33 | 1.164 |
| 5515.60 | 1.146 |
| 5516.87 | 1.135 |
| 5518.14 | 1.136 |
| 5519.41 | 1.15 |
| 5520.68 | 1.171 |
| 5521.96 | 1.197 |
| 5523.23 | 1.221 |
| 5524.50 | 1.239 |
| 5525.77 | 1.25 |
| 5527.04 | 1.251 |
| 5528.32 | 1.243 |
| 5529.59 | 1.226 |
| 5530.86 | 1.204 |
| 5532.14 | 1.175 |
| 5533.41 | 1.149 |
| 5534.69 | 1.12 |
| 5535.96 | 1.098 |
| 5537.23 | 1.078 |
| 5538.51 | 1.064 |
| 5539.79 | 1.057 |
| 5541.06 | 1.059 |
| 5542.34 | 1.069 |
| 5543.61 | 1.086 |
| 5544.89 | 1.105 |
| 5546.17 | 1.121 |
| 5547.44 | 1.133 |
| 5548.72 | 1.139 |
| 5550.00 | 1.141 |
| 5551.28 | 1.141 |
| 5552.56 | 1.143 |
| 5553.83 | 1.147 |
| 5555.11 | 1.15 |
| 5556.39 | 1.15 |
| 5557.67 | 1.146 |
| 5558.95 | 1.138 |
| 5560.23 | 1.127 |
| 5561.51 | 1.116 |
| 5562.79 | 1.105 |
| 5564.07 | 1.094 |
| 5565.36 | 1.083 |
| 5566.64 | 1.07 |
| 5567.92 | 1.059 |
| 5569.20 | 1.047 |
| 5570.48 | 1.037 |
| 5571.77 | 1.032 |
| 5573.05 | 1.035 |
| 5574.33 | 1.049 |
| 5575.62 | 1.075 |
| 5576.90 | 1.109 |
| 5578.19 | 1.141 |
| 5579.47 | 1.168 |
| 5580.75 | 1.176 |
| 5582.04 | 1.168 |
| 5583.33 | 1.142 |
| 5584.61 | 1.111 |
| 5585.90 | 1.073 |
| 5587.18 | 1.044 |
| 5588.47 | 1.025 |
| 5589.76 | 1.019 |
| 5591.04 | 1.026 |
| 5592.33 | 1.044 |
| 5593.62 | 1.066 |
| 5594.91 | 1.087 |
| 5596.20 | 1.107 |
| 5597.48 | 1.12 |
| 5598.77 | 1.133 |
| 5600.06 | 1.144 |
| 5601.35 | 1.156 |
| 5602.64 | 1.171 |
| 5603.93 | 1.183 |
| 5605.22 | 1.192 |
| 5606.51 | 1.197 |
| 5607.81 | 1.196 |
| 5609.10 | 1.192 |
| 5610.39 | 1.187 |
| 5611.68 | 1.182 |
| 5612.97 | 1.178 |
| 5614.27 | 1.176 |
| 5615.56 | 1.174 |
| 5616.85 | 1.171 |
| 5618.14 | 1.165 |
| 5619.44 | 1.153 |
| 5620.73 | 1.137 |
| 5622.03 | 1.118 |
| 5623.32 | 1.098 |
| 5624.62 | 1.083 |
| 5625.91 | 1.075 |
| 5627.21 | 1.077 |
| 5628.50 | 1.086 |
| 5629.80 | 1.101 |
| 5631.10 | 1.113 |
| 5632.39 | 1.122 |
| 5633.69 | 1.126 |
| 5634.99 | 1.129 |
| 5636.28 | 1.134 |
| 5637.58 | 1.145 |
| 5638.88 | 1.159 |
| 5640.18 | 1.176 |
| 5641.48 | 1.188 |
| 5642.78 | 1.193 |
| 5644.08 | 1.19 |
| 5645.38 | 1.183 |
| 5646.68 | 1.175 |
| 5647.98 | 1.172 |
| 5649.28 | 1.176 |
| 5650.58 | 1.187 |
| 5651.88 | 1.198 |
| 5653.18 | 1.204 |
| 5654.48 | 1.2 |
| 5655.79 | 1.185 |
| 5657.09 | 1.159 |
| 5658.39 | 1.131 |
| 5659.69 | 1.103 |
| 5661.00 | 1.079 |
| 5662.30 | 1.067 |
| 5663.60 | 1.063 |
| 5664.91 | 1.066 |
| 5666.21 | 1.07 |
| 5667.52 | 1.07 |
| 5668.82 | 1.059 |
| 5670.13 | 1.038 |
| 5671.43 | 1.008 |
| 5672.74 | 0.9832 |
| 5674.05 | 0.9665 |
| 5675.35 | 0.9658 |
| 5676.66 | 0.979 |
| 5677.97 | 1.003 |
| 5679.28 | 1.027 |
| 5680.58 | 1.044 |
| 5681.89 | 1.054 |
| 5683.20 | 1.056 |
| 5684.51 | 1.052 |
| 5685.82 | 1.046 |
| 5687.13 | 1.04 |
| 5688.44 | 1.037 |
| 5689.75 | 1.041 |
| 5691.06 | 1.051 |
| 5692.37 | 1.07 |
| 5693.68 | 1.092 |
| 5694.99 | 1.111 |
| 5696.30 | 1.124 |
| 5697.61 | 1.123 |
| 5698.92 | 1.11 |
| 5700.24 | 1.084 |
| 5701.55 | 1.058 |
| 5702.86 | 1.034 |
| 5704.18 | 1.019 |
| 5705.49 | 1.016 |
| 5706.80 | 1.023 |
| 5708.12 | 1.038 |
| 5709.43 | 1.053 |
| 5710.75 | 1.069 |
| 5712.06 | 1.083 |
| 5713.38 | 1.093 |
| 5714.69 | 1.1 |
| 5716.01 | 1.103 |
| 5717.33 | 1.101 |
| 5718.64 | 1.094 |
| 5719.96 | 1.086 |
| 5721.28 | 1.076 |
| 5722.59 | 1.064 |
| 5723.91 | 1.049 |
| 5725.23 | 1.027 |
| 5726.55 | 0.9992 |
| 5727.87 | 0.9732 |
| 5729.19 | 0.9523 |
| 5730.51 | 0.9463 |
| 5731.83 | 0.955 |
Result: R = -4.7 A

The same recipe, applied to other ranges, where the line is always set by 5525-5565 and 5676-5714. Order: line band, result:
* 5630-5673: -2.01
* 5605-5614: -0.71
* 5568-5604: 0.65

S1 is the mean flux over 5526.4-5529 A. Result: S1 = 1.25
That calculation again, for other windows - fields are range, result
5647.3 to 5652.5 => 1.18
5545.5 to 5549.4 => 1.13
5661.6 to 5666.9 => 1.07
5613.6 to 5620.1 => 1.17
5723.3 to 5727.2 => 1.02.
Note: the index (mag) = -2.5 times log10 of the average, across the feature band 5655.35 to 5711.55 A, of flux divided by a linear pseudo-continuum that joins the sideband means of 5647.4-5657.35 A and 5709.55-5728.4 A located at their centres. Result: 0.07 mag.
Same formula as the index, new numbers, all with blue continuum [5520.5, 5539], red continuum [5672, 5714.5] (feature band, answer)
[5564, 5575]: 0.09 mag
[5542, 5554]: 0.04 mag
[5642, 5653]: -0.10 mag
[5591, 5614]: -0.02 mag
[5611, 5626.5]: -0.03 mag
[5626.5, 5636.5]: -0.01 mag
